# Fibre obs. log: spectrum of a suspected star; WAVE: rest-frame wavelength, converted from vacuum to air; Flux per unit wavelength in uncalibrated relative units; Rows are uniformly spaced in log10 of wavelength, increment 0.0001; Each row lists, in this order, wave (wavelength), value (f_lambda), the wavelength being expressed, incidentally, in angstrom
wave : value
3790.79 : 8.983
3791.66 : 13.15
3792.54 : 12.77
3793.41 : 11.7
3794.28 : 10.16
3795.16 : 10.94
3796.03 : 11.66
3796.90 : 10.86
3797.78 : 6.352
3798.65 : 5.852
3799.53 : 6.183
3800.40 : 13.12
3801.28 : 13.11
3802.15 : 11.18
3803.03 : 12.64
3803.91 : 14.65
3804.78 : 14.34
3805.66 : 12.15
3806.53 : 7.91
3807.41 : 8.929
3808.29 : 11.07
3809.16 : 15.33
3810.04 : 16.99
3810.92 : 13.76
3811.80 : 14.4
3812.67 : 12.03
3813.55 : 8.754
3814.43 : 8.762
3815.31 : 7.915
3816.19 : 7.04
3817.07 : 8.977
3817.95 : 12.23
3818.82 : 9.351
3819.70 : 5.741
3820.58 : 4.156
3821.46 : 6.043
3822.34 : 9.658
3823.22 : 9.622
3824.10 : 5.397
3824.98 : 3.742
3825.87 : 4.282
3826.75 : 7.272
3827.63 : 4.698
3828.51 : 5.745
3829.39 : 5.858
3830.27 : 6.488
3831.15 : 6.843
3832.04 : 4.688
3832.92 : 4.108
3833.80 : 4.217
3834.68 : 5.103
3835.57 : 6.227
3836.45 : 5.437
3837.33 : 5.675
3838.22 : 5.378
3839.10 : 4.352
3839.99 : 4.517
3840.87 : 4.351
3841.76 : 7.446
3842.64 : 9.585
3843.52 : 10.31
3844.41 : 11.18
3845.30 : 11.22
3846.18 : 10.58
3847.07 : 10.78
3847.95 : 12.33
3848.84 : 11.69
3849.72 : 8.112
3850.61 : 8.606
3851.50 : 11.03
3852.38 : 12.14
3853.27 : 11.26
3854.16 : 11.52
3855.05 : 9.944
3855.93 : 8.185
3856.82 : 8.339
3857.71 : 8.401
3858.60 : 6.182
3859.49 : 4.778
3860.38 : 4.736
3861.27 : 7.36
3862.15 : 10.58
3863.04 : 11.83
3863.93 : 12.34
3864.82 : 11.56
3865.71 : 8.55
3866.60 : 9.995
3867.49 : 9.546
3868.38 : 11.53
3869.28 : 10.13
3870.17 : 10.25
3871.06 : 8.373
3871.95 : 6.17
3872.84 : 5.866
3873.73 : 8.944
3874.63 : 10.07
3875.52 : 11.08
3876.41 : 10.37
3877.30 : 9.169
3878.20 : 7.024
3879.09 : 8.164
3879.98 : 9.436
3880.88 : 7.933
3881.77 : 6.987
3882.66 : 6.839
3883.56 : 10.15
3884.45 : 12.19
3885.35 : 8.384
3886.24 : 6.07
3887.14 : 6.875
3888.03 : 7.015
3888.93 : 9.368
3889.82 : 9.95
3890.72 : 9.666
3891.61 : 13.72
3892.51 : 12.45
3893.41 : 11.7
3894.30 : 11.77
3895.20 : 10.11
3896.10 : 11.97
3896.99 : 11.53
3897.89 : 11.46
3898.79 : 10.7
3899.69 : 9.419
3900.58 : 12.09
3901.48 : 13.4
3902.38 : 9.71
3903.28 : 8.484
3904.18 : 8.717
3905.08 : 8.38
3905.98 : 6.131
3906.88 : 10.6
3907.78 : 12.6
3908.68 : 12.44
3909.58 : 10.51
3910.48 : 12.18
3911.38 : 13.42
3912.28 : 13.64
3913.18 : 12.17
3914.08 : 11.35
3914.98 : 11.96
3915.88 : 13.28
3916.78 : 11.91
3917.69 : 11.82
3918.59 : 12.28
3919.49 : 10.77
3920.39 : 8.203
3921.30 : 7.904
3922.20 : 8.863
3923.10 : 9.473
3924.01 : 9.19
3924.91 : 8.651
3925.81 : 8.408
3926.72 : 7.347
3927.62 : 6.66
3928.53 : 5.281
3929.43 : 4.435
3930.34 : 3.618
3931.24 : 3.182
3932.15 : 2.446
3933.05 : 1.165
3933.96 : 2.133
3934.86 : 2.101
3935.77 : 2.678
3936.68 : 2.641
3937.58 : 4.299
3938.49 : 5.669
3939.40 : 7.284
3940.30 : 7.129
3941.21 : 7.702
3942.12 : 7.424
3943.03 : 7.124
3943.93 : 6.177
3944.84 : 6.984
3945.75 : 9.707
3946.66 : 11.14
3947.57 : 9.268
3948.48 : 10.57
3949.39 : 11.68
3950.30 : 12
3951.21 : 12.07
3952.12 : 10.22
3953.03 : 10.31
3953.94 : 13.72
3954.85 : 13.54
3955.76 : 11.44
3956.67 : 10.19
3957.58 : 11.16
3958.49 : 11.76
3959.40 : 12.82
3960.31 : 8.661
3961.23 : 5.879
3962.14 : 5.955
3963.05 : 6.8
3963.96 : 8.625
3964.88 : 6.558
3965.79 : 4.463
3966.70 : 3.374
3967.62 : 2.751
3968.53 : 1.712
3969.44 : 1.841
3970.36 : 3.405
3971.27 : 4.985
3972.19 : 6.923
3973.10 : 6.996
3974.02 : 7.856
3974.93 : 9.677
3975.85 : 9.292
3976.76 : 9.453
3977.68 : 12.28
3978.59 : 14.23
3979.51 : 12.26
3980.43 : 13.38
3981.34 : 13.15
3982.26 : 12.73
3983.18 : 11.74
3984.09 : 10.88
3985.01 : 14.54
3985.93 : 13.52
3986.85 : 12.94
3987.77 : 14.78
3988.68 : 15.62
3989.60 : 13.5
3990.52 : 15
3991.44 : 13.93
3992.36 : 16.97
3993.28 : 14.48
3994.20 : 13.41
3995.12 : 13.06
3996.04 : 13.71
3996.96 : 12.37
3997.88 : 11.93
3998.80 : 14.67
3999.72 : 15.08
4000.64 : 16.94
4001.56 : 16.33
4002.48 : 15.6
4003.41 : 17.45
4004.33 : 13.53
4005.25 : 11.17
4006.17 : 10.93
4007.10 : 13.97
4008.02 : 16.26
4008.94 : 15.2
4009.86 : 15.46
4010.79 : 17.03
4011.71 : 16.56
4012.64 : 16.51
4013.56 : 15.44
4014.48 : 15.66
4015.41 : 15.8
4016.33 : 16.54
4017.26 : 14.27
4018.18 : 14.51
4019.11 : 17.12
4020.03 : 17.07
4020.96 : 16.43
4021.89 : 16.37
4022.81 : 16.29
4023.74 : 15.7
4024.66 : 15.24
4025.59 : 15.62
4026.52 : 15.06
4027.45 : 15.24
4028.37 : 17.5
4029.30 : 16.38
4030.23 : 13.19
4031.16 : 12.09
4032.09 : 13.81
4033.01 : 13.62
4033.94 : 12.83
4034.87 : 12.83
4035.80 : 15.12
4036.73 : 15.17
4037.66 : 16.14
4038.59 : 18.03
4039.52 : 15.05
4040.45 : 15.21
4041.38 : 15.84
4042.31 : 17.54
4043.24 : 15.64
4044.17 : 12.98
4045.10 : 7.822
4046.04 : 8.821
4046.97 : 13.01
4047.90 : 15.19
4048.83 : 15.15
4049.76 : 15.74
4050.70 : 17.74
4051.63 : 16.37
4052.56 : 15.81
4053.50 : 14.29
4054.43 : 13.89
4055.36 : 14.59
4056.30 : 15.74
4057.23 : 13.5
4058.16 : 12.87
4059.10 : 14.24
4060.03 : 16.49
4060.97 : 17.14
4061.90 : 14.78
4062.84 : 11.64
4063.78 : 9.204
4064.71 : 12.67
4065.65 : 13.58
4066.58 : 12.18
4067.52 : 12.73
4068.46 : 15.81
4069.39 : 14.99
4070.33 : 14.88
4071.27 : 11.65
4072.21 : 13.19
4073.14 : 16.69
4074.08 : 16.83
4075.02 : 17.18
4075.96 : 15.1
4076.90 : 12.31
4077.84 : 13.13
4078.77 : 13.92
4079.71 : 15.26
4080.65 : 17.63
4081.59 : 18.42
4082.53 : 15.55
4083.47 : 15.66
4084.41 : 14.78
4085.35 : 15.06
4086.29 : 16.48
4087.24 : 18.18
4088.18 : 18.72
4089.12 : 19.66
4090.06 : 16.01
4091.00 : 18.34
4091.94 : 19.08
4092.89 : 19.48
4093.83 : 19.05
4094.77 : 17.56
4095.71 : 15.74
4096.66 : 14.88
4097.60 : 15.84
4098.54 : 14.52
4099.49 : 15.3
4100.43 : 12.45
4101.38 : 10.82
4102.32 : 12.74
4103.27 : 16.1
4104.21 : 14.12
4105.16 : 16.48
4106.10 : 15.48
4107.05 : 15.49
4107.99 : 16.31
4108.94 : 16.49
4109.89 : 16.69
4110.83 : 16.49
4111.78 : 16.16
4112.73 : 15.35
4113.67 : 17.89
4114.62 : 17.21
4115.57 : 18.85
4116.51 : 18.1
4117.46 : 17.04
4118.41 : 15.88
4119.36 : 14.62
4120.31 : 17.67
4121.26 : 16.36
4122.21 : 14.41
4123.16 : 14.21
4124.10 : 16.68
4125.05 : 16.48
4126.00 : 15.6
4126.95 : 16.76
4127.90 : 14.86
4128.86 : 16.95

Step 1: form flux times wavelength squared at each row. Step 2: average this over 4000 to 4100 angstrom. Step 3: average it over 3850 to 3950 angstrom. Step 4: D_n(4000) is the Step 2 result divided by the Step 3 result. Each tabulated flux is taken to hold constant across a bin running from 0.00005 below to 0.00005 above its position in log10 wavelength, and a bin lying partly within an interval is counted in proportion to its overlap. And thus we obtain 1.83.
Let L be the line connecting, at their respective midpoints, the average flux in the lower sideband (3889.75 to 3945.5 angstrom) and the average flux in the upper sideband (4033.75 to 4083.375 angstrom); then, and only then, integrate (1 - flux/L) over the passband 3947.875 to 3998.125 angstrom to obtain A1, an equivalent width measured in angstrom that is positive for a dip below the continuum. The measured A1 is 2.8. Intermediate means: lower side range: 8.8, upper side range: 14.5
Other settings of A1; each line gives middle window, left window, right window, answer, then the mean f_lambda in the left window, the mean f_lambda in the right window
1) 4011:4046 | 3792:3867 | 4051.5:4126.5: -2.9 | 8.96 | 15.5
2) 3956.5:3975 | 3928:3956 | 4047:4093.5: 4.2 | 7.23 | 15.3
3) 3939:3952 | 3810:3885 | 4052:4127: 2.6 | 8.43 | 15.5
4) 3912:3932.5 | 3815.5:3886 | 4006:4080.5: 3.4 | 8.18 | 14.8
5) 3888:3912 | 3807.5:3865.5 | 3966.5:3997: -3.3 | 8.44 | 10.8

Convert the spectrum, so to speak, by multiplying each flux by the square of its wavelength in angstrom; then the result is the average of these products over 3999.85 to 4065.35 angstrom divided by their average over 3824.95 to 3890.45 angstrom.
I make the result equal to 2.0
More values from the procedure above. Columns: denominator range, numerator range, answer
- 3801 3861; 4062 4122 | 2.06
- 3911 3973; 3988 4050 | 1.95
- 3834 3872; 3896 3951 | 1.03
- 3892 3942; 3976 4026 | 1.72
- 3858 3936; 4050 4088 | 1.78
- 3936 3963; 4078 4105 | 1.91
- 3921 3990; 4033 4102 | 1.89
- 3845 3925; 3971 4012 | 1.40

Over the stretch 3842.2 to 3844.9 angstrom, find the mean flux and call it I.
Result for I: 10.4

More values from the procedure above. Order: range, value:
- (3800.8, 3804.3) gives 12.8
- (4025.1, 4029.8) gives 15.9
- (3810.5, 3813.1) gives 13.4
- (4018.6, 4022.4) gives 16.7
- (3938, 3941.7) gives 6.92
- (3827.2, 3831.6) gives 5.93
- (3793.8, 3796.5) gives 11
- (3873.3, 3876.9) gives 10.1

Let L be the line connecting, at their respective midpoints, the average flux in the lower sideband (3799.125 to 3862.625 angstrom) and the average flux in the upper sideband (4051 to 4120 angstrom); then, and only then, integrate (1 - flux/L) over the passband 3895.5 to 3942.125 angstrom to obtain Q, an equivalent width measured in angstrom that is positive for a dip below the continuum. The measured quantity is 9.9 angstrom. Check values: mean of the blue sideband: 8.7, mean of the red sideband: 15.5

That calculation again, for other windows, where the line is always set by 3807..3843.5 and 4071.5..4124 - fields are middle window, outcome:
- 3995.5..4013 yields -2.1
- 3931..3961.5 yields 9.1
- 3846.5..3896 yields -2.2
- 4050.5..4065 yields 0.4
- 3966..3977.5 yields 6.0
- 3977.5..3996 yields -1.5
